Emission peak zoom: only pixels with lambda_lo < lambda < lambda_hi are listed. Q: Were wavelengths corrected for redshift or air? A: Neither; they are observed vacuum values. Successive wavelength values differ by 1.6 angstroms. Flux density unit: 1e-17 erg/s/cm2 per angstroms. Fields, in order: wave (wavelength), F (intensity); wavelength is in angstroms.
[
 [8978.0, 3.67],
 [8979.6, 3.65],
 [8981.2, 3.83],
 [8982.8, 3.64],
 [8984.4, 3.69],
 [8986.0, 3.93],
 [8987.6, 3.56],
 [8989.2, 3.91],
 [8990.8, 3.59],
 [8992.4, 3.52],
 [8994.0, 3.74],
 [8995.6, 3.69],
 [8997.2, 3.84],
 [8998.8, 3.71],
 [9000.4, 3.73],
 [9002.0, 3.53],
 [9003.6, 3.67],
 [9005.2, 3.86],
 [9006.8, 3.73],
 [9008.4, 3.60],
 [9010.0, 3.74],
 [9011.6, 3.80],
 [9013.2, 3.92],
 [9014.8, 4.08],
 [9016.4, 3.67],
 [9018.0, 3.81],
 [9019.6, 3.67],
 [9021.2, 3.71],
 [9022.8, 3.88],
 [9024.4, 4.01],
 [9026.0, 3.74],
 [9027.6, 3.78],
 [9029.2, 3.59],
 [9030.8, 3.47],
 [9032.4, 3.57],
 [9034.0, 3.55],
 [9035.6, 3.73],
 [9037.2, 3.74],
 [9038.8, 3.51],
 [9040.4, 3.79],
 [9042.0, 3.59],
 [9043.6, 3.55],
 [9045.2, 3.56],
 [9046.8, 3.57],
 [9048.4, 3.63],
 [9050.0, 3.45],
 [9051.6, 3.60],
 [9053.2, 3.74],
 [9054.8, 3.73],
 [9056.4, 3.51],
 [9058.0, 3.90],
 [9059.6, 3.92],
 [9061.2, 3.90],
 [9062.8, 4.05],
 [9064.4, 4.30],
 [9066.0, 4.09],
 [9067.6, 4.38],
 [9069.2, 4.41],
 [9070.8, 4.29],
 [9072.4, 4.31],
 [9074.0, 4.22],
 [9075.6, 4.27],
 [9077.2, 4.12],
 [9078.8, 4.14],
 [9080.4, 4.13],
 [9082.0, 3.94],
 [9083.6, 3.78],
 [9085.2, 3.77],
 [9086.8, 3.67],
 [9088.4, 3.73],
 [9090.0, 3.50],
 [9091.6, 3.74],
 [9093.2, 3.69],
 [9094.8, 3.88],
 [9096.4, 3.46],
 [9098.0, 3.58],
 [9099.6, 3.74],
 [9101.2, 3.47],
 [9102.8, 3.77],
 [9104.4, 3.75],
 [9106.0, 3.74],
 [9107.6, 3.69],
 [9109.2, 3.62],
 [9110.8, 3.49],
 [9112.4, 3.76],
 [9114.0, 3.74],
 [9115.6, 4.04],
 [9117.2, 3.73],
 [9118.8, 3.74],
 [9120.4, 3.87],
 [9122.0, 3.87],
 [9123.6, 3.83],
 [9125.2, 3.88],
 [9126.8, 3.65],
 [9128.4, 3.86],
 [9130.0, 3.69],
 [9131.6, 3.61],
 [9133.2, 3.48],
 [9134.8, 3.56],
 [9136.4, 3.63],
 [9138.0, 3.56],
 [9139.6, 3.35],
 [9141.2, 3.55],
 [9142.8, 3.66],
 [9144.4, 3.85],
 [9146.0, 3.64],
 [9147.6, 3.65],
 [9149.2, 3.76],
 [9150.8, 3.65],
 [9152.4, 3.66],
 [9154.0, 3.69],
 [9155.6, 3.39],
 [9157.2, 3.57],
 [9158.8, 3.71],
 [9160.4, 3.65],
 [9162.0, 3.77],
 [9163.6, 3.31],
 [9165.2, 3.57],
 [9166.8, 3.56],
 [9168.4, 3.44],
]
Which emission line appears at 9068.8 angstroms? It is [N II] 6583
